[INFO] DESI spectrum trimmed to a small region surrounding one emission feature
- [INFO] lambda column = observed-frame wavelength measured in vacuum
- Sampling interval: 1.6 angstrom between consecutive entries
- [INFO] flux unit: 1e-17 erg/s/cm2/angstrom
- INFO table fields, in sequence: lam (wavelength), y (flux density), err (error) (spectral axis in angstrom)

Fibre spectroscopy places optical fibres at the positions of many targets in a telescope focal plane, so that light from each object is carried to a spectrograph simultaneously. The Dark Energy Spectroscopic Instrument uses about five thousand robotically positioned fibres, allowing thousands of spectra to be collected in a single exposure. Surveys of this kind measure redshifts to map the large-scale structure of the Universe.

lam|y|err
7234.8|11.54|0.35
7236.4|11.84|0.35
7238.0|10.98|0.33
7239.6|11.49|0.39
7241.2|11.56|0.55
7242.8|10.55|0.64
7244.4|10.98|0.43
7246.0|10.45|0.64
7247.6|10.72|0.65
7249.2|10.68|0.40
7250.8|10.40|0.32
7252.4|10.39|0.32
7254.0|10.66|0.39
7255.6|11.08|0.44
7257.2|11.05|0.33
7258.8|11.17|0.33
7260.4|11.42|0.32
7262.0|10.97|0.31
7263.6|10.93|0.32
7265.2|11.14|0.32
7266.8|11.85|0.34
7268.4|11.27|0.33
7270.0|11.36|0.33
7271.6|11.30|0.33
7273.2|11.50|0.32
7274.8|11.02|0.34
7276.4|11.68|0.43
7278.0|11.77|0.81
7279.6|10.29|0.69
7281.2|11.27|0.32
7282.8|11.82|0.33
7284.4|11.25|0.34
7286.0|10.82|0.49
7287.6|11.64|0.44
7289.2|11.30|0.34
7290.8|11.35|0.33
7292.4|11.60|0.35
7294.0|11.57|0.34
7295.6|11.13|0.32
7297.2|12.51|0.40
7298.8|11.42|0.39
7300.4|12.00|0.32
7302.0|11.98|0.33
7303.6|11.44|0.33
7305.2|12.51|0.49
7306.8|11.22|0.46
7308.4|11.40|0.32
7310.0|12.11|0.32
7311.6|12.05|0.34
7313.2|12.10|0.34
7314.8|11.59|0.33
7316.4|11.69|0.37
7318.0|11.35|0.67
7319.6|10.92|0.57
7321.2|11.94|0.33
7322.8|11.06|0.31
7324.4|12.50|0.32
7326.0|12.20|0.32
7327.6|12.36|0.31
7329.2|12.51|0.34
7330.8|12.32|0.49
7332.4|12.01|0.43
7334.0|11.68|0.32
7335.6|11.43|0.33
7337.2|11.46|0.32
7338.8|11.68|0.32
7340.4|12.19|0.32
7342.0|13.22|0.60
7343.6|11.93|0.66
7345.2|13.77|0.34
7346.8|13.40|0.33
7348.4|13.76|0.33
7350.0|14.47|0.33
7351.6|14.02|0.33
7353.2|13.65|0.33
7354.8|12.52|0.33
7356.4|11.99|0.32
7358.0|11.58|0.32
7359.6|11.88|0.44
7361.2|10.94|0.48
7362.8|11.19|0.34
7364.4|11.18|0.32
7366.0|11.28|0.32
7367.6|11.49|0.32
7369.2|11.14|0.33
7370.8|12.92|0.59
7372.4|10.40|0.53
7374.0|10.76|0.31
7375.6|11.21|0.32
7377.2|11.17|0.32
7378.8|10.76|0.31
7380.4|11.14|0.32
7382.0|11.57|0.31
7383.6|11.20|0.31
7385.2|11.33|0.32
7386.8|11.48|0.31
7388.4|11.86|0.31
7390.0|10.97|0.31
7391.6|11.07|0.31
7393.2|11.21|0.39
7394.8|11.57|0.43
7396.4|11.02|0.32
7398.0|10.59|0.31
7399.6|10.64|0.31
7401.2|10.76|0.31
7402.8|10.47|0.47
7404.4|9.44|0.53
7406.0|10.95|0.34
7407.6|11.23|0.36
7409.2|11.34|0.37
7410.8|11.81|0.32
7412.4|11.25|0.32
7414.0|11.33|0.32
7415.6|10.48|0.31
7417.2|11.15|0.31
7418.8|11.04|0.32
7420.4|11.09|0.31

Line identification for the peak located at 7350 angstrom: [N II] 6583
